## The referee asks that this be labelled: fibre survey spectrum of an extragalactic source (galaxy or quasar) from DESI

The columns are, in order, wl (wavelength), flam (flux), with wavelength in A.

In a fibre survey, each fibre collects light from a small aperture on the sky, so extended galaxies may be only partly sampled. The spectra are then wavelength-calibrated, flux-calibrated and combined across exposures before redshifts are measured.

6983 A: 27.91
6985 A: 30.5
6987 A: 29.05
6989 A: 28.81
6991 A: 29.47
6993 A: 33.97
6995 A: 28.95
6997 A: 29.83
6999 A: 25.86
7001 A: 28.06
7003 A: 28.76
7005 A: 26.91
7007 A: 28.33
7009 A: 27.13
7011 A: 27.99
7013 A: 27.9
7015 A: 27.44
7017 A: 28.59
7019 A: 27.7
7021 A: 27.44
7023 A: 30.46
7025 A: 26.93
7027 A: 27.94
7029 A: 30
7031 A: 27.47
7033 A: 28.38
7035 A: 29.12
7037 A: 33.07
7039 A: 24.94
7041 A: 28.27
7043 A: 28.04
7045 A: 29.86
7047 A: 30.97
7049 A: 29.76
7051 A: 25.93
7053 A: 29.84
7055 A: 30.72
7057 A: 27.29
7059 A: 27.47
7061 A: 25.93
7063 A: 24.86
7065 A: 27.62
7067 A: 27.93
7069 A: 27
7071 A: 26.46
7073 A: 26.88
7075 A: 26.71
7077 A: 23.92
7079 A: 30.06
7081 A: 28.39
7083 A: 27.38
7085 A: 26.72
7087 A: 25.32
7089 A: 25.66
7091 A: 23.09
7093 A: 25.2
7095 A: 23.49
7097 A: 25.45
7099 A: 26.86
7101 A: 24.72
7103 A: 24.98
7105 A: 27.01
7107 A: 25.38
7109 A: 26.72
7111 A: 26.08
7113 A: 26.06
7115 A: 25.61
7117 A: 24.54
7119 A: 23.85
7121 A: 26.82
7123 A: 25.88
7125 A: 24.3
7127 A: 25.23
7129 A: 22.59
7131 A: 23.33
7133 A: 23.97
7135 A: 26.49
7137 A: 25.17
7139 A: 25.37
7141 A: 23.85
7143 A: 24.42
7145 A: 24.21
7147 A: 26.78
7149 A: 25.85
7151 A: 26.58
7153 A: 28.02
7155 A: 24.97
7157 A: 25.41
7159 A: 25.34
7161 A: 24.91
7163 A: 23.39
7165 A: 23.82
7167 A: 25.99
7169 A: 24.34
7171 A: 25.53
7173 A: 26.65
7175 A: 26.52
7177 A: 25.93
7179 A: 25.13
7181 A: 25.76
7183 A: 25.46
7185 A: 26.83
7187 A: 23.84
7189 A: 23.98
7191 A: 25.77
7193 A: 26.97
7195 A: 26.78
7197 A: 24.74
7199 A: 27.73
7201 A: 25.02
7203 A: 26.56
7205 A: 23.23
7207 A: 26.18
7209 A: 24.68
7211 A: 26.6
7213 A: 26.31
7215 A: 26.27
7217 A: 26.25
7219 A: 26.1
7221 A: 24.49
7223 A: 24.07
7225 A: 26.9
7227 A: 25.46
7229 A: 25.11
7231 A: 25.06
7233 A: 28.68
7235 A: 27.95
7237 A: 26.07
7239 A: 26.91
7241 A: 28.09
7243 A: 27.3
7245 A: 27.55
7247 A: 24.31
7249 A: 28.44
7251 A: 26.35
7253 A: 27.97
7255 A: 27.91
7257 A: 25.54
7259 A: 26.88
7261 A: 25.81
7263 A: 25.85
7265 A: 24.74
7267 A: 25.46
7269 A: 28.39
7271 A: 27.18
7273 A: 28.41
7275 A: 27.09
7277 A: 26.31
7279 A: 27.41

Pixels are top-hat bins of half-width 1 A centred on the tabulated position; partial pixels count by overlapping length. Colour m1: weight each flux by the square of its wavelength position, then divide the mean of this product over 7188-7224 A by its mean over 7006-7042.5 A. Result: 1.0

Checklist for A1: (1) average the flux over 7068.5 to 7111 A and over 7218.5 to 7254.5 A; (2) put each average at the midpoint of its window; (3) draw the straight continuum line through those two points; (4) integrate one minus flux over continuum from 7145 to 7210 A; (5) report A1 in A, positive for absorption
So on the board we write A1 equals 1.9 A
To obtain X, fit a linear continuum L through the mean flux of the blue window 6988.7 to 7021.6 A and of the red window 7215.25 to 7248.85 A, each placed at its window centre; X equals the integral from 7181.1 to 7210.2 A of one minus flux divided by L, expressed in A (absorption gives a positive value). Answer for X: 1.2 A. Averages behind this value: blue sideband 28.4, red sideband 26.3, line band 25.6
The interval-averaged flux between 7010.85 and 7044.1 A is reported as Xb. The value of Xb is 28.3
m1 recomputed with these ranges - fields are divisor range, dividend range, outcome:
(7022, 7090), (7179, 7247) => 0.97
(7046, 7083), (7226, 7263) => 1.02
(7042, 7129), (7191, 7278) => 1.04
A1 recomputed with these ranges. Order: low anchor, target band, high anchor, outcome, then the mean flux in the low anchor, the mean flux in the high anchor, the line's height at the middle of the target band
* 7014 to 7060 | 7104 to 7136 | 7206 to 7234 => 2.5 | 28.6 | 25.9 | 27.4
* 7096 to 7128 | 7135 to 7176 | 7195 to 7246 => 0.7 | 25.6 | 26.1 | 25.8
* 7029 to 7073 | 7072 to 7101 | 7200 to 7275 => 1.9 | 28.2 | 26.3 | 27.8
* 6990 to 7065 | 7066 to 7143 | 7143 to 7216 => 3.9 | 28.4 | 25.6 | 27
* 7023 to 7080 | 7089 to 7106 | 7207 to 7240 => 1.5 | 28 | 26.1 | 27.5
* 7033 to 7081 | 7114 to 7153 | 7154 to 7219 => 2.1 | 28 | 25.5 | 26.5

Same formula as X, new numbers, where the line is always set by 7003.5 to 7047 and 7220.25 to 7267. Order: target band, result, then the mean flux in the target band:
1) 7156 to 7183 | 1.8 A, 25.3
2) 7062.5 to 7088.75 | 1.0 A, 26.9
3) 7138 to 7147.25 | 0.9 A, 24.8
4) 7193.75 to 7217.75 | 0.8 A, 25.9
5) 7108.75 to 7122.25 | 0.9 A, 25.6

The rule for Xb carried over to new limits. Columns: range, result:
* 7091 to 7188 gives 25.3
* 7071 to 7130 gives 25.7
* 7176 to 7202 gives 25.7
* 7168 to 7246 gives 26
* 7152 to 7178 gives 25.4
